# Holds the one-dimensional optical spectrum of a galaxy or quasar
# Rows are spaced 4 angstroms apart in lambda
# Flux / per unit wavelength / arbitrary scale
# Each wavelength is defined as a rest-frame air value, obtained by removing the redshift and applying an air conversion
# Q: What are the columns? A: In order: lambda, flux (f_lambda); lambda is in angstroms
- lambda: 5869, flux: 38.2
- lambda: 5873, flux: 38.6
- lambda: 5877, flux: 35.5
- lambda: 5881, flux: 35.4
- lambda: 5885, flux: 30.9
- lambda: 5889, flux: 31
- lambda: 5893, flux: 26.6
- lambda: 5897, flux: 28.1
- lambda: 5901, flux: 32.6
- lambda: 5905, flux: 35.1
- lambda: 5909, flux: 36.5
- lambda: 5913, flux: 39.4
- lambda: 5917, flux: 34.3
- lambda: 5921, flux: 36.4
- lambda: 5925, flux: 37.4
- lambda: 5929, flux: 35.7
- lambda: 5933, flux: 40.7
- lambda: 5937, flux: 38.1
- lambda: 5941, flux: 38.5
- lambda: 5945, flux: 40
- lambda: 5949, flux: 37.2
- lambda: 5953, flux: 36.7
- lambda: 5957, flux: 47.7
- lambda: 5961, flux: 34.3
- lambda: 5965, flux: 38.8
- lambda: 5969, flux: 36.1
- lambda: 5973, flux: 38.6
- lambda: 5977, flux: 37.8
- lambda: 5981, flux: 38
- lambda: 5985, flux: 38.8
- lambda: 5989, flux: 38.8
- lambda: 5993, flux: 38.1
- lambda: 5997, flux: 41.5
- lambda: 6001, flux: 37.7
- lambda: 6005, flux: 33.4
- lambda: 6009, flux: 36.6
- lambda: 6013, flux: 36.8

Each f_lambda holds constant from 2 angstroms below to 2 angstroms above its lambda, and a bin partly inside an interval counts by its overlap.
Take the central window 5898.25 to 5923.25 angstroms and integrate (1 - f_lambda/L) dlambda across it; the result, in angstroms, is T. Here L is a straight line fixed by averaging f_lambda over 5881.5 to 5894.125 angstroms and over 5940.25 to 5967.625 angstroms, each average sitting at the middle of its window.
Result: -1.6 angstroms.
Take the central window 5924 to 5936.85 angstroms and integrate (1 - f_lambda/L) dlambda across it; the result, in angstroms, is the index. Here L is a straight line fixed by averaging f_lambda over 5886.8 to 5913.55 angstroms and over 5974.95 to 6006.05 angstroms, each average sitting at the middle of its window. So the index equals -1.4 angstroms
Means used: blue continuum 32.4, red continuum 38.2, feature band 38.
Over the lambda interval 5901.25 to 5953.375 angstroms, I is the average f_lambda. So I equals 37.2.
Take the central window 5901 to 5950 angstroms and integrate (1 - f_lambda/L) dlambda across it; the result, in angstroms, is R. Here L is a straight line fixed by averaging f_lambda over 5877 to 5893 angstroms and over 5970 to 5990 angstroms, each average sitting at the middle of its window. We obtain -3.6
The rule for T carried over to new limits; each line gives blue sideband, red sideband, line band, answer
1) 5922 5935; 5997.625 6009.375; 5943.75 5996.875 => -2.2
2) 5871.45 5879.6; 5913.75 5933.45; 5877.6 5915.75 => 4.0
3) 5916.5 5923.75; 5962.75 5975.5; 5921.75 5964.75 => -2.2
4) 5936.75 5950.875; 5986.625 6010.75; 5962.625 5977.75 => 0.2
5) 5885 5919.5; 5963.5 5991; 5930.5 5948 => -1.8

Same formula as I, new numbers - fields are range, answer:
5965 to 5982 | 37.7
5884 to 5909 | 31.2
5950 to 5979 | 38.5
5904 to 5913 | 36.7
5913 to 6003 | 38.3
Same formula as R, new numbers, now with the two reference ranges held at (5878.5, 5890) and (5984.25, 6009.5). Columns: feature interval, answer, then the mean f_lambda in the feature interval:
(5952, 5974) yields -1.51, 38.8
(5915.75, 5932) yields -0.85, 36.3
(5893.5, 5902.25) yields 1.00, 29.5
